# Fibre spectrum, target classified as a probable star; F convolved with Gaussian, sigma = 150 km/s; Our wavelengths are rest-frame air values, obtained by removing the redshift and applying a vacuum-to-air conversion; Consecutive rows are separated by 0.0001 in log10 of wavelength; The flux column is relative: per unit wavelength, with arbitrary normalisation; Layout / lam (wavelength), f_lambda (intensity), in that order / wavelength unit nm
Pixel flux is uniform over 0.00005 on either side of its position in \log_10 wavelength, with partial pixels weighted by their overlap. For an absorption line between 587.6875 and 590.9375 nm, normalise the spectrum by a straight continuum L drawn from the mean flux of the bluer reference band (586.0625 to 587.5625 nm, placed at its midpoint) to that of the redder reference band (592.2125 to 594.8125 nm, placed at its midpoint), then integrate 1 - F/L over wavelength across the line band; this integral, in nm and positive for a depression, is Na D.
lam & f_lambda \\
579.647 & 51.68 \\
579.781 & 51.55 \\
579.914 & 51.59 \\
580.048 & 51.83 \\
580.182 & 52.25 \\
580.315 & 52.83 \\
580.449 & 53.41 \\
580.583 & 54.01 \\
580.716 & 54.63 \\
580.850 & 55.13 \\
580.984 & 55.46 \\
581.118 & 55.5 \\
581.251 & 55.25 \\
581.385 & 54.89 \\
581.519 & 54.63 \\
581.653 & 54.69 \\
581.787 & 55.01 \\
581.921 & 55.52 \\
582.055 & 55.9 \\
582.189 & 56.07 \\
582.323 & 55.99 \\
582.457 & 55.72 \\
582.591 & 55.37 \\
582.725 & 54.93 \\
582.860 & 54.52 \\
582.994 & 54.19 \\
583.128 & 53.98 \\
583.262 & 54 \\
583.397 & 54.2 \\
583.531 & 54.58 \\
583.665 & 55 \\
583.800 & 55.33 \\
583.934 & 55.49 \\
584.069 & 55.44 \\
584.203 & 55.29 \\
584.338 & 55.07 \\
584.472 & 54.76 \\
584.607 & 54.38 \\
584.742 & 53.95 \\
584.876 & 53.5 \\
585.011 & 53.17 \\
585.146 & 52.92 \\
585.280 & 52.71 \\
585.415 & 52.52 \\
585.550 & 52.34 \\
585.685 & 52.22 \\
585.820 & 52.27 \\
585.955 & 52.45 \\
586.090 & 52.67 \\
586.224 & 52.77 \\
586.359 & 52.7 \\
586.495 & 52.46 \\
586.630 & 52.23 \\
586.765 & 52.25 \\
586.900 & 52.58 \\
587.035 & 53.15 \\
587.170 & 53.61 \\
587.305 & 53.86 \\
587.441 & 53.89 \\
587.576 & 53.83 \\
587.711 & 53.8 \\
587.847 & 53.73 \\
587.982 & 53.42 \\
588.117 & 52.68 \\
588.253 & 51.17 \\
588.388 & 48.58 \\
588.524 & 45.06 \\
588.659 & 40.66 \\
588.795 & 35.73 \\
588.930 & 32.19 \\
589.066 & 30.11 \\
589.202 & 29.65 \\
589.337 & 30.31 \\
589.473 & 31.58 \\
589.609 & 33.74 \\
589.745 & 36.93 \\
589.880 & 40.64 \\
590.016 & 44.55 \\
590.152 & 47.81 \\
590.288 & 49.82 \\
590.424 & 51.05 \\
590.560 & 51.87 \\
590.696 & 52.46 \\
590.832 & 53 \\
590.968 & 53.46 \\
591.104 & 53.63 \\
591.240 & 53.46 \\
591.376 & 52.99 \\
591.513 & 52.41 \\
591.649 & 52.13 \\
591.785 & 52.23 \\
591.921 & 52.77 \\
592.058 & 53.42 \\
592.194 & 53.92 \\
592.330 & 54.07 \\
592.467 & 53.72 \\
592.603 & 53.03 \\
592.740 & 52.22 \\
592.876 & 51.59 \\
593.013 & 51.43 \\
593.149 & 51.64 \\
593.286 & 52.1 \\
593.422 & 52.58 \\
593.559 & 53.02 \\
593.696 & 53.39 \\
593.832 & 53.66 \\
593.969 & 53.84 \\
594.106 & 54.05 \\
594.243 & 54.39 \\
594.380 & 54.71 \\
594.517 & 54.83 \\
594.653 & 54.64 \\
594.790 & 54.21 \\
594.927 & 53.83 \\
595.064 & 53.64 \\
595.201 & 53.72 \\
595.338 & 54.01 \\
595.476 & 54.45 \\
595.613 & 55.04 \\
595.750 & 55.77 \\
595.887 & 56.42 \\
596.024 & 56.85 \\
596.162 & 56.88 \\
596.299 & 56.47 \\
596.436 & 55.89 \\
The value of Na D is 0.573 nm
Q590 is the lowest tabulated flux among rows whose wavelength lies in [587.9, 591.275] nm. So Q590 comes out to 29.65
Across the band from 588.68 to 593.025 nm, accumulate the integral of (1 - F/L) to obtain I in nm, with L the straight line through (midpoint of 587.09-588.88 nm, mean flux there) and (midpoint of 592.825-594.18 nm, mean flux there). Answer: 0.40 nm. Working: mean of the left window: 49.9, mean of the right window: 52.7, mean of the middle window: 46.7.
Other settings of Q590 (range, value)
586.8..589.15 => 30.11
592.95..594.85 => 51.43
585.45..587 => 52.22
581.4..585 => 53.5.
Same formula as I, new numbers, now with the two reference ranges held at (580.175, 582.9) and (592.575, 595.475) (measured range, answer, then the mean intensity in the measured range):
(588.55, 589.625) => 0.41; 33.4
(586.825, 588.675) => 0.08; 51.7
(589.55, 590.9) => 0.19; 46.3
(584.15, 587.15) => 0.07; 53.1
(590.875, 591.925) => 0.02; 52.9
